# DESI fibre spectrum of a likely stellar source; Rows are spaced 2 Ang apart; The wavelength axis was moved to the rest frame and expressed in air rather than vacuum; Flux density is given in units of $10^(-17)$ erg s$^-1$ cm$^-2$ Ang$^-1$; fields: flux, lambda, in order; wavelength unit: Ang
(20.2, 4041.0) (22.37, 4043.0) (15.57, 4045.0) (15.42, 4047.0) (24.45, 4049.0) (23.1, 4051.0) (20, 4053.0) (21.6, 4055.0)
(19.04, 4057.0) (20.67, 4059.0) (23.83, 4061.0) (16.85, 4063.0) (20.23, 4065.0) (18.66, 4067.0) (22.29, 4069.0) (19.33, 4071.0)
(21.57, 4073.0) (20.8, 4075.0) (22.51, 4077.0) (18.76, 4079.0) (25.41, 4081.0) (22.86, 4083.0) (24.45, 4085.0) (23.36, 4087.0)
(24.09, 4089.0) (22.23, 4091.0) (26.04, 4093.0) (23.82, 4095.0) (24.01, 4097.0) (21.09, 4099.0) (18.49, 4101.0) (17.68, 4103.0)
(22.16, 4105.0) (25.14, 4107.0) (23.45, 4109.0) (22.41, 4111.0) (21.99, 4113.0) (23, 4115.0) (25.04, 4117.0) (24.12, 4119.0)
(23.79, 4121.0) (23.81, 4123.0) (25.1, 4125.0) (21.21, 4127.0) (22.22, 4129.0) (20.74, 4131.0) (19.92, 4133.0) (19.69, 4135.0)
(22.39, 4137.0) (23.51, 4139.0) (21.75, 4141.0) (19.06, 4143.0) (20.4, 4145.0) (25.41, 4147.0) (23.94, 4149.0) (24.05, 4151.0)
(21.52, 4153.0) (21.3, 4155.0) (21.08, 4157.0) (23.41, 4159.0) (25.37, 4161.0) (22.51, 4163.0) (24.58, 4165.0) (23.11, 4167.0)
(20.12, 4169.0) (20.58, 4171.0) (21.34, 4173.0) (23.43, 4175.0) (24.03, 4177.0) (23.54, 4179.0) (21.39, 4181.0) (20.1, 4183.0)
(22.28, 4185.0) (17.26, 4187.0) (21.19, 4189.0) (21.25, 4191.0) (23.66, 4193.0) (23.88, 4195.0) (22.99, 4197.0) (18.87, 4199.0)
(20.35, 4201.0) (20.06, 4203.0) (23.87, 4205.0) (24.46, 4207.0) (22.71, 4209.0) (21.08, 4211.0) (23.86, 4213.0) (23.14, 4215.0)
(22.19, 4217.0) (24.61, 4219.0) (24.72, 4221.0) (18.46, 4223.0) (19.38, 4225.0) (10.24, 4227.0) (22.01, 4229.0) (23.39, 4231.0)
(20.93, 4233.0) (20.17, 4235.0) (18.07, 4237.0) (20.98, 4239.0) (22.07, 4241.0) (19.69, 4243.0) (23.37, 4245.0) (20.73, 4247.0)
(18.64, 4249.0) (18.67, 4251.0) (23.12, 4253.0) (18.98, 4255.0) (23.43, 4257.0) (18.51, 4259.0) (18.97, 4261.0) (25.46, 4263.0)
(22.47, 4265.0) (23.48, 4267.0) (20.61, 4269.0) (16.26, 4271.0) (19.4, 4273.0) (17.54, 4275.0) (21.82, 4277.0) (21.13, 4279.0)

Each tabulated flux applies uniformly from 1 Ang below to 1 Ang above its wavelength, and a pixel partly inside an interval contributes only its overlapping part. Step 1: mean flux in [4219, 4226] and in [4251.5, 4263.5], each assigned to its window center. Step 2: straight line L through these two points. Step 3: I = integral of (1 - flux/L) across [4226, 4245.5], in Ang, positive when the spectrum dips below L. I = 1.2 Ang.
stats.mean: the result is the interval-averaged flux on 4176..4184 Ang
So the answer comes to 22.3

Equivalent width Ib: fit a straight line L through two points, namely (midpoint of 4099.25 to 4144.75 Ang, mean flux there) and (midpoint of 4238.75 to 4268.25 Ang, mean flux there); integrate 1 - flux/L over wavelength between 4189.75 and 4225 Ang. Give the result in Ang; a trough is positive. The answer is -1.2 Ang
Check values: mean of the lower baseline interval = 22.1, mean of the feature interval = 22.3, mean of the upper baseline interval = 21.2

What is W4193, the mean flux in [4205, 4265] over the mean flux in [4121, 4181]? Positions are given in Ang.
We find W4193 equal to 0.95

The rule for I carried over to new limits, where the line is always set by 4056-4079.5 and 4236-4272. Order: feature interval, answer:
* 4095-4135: -3.6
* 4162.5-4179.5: -1.6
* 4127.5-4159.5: -2.0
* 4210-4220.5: -1.2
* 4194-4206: -0.6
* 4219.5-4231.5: 0.5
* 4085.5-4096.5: -1.9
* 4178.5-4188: -0.1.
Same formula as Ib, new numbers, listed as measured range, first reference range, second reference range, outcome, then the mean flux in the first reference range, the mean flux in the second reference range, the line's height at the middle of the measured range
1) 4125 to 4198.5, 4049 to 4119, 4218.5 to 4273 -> -2.6 Ang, 22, 20.6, 21.3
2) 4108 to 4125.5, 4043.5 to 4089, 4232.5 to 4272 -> -2.2 Ang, 21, 20.7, 20.9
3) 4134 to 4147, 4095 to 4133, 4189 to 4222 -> 0.6 Ang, 22.5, 22.6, 22.5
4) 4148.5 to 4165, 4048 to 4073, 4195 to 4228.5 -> -1.4 Ang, 20.9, 21.4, 21.2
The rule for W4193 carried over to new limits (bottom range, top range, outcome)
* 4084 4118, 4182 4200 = 0.93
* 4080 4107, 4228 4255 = 0.91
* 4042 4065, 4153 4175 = 1.10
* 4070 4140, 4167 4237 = 0.96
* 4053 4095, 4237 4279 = 0.95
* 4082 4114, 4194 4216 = 0.98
